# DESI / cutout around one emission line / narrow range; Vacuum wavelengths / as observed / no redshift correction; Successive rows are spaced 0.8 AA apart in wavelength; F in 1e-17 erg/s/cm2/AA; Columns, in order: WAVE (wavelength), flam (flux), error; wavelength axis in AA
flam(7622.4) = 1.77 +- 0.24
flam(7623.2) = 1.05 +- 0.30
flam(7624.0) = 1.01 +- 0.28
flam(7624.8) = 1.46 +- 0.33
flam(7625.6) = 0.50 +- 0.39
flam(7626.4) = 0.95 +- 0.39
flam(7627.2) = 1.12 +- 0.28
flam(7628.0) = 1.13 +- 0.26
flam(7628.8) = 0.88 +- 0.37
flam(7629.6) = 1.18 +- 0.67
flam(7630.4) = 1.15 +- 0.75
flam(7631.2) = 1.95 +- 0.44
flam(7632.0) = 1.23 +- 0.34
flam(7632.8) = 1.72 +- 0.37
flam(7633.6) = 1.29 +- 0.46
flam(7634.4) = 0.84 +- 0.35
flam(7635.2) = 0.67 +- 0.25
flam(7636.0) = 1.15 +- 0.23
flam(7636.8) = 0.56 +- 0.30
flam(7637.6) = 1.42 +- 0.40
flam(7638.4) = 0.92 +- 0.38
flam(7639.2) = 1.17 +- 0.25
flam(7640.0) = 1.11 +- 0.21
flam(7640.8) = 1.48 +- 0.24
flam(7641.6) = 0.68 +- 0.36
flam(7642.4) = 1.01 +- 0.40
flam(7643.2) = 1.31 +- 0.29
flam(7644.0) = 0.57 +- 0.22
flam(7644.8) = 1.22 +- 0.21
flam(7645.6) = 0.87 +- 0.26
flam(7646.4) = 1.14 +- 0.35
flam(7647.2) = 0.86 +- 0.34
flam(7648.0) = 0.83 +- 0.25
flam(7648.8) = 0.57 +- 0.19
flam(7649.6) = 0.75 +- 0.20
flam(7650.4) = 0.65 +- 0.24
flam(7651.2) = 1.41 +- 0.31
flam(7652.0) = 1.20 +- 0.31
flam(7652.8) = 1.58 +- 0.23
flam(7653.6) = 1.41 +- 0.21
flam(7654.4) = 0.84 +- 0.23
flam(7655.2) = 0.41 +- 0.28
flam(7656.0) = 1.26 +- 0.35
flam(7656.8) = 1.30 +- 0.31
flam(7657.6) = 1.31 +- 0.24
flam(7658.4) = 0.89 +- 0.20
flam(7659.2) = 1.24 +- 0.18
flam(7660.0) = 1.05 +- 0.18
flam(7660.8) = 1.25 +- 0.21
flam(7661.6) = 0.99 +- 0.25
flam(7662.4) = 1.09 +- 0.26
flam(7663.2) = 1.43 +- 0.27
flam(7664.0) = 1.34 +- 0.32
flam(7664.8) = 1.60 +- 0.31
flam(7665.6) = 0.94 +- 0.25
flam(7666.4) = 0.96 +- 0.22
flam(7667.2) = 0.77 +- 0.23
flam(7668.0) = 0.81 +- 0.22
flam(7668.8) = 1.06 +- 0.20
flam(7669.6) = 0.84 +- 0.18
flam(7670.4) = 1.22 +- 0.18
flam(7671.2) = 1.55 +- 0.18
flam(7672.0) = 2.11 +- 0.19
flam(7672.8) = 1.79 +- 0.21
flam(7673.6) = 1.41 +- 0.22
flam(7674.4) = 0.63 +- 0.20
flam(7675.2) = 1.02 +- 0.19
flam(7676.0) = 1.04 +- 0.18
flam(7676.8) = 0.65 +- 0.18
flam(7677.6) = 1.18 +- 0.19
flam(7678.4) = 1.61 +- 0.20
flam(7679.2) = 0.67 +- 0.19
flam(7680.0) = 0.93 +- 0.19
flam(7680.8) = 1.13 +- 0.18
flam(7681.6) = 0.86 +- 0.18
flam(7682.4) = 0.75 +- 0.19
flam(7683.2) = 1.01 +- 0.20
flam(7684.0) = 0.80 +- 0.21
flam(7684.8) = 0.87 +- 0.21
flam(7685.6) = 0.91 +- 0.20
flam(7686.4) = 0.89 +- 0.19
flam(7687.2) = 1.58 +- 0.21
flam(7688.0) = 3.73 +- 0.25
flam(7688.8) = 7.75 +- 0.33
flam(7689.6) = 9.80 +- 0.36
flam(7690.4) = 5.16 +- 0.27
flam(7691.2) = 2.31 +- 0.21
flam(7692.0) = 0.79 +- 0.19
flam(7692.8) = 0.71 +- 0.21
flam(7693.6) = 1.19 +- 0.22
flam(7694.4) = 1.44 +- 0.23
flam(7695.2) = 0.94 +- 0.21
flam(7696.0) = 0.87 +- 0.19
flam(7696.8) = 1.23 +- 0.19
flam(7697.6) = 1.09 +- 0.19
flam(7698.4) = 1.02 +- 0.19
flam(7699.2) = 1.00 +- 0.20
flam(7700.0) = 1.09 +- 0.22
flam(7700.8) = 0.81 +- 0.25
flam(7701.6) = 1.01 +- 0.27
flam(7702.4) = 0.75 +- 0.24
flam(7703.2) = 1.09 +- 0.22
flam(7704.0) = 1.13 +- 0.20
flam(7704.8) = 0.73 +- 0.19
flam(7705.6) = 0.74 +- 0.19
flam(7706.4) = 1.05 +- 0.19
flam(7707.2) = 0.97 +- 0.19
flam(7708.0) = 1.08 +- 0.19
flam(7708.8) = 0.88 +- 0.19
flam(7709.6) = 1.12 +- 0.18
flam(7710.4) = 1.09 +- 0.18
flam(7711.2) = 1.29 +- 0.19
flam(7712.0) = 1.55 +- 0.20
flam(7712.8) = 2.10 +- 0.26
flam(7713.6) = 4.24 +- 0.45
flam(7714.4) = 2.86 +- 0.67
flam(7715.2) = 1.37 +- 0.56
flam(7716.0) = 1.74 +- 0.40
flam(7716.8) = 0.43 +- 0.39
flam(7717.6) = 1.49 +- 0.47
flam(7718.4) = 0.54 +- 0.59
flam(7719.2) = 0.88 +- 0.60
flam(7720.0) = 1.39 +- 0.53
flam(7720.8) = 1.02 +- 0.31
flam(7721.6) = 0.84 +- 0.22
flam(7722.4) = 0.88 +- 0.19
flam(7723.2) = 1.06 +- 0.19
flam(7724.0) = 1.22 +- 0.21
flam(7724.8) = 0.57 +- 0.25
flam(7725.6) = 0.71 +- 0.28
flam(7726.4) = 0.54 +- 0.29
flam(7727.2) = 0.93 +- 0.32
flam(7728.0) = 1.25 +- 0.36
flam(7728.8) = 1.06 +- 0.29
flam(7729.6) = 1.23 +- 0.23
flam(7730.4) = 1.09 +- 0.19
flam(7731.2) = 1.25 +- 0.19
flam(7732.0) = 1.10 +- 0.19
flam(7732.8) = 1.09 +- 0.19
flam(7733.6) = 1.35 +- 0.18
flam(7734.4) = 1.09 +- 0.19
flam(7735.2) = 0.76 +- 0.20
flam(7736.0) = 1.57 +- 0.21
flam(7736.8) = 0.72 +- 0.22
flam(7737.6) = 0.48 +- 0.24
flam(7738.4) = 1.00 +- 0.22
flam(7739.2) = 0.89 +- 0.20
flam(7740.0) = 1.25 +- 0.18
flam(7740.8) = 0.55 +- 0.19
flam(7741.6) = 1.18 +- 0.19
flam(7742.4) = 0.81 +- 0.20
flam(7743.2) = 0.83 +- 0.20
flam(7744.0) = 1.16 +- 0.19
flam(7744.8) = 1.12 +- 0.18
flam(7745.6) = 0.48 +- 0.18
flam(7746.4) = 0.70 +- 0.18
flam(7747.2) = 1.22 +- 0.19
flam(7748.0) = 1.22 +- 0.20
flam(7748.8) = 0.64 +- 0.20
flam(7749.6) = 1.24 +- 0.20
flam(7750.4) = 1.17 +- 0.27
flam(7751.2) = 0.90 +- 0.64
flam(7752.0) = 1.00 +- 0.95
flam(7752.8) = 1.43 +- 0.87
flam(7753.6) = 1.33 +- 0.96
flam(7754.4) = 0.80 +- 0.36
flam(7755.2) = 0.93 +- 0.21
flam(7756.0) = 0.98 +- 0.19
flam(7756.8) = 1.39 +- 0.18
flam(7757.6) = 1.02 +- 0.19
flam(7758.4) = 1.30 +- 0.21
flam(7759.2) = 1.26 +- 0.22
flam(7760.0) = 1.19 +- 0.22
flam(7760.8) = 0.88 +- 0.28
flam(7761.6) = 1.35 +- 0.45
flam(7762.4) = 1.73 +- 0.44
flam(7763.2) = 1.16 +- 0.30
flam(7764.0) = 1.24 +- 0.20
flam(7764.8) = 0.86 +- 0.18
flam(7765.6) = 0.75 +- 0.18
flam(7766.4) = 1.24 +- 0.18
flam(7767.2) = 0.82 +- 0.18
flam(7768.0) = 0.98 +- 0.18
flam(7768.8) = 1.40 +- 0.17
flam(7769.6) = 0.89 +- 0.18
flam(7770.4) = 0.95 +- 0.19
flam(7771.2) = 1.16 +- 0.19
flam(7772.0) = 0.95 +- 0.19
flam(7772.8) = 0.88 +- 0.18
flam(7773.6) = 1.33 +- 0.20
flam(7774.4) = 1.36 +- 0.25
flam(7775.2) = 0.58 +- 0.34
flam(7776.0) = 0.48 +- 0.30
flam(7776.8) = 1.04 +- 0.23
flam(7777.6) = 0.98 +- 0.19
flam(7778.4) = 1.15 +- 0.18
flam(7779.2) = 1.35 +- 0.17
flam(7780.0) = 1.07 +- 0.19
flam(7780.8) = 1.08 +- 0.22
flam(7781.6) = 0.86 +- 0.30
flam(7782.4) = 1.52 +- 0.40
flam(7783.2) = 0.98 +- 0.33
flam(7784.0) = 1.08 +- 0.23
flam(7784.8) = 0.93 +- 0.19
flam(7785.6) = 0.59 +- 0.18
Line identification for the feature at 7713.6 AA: [N II] 6583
